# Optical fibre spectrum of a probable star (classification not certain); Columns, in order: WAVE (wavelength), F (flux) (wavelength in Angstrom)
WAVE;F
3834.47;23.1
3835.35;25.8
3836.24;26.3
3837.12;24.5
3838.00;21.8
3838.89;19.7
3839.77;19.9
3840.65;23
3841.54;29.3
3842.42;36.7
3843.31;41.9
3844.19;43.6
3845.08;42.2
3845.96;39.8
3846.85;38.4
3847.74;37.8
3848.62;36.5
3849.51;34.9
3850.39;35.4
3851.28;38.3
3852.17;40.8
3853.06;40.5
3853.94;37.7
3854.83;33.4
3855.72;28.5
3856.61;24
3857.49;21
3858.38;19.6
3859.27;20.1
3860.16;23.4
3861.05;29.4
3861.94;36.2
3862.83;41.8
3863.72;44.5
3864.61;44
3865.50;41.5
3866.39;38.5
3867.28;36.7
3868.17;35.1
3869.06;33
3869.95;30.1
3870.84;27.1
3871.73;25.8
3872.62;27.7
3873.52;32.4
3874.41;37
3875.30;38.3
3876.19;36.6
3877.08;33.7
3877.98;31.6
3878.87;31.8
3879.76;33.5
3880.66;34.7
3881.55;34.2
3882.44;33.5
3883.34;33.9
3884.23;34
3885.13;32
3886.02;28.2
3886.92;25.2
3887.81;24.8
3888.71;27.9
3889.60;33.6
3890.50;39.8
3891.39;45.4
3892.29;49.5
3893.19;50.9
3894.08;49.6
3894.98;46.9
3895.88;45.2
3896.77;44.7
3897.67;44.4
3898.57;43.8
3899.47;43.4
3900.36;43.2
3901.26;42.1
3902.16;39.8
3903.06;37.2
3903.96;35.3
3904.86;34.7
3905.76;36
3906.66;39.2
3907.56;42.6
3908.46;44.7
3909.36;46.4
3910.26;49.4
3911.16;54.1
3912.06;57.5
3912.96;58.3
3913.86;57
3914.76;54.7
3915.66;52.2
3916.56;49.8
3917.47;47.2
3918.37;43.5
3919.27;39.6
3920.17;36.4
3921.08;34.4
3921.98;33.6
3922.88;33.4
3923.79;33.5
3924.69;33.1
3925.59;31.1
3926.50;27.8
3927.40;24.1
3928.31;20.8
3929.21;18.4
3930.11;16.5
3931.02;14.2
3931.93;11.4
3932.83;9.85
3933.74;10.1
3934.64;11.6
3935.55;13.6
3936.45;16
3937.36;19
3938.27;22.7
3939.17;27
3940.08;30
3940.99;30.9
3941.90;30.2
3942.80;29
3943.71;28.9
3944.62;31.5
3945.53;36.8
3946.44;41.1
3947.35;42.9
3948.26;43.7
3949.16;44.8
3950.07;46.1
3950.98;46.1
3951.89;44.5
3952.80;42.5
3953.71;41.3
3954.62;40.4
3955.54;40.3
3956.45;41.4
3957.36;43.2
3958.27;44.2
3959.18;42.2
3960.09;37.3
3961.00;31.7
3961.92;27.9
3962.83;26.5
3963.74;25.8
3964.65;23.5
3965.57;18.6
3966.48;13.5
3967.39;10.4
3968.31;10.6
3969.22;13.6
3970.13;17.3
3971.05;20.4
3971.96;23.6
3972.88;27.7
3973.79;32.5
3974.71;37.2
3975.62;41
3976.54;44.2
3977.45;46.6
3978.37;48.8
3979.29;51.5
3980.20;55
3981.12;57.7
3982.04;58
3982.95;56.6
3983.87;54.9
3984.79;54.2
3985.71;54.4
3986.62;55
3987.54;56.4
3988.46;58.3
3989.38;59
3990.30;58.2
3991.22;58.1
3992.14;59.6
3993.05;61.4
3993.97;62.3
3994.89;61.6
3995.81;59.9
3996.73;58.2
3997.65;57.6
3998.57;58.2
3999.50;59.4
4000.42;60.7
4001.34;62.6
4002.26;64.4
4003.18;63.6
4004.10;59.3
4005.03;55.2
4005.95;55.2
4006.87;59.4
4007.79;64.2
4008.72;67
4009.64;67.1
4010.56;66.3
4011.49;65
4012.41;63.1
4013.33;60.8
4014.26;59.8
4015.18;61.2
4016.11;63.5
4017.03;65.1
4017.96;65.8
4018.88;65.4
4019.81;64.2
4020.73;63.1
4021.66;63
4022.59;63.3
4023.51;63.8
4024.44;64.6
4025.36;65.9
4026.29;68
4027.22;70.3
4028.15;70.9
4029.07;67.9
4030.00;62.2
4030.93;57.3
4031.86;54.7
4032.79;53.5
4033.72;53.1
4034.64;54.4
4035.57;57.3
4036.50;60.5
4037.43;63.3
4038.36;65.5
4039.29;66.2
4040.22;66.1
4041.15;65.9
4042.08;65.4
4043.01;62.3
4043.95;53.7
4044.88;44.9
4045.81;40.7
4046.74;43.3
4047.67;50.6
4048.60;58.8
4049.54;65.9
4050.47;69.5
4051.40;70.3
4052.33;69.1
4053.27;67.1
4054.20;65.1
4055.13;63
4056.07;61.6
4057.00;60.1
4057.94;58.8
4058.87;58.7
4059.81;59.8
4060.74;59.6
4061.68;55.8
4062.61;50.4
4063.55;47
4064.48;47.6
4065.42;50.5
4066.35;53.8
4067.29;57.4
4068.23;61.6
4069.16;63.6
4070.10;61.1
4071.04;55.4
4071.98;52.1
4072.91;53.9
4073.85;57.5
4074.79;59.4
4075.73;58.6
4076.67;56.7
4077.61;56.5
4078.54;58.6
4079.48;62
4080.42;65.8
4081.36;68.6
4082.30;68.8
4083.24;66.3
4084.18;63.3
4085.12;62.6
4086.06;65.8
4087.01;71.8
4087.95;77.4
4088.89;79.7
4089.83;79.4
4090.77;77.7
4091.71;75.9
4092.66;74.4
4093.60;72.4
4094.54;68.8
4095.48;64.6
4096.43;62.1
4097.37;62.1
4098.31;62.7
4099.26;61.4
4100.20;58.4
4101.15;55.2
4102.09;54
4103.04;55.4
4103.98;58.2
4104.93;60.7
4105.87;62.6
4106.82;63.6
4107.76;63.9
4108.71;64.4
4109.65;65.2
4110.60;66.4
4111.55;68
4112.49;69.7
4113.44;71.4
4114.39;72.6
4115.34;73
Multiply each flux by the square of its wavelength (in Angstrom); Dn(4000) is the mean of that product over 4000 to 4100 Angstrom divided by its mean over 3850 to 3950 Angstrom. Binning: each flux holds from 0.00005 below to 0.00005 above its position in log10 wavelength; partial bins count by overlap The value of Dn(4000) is 1.92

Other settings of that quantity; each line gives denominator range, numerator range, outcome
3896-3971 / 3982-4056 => 1.87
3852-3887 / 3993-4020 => 2.02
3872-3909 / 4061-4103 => 1.82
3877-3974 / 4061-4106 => 1.96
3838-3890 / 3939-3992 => 1.25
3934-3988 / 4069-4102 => 1.92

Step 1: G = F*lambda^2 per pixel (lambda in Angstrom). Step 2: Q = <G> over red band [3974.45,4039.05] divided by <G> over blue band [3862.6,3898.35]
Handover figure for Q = 1.74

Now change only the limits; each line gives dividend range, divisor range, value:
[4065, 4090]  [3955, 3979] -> 2.16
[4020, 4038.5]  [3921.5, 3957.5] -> 2.16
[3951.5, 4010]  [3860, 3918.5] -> 1.23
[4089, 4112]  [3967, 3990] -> 1.64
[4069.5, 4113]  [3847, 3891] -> 2.17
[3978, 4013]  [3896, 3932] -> 1.58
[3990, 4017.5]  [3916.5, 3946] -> 2.37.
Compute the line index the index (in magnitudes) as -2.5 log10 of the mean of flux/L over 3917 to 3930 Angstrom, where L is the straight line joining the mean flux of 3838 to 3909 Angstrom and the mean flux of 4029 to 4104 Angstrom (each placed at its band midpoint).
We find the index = 0.289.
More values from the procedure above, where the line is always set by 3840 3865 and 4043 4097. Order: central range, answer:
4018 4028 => -0.175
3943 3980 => 0.356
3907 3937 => 0.239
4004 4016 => -0.148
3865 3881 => 0.097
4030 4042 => -0.052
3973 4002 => -0.068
